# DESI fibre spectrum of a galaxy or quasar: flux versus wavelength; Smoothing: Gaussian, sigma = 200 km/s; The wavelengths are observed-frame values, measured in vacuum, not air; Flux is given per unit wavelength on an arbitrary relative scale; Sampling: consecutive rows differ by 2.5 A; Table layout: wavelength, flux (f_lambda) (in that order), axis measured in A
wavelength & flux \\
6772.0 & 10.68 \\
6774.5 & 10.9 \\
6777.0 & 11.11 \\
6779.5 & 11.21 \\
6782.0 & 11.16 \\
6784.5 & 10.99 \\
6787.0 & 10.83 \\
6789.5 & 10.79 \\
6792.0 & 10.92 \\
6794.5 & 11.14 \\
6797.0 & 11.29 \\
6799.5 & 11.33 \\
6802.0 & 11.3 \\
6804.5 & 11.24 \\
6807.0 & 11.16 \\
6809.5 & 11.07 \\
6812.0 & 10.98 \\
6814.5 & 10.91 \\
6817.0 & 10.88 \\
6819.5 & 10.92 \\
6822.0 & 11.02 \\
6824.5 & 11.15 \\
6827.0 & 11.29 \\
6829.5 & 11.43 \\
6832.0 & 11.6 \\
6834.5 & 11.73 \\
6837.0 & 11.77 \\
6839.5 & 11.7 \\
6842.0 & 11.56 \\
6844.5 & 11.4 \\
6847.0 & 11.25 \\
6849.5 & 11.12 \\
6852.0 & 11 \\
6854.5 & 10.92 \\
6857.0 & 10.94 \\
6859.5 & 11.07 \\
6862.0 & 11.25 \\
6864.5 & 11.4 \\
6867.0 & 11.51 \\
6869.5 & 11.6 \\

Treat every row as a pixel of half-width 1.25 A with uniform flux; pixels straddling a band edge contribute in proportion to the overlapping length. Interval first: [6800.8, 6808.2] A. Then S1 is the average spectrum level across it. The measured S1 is 11.2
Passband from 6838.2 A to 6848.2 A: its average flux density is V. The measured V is 11.5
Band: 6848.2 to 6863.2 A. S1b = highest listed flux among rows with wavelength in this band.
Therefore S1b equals 11.25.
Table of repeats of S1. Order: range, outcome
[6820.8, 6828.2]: 11.2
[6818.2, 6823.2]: 11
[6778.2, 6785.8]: 11.1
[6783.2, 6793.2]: 10.9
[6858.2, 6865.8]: 11.2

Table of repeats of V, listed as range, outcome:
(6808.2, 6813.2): 11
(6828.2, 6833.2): 11.5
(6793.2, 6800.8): 11.3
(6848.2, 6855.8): 11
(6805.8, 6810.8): 11.1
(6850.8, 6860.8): 11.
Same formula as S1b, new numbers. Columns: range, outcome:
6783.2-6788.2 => 10.99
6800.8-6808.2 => 11.3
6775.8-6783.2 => 11.21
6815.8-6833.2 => 11.6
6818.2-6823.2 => 11.02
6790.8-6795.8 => 11.14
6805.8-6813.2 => 11.16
